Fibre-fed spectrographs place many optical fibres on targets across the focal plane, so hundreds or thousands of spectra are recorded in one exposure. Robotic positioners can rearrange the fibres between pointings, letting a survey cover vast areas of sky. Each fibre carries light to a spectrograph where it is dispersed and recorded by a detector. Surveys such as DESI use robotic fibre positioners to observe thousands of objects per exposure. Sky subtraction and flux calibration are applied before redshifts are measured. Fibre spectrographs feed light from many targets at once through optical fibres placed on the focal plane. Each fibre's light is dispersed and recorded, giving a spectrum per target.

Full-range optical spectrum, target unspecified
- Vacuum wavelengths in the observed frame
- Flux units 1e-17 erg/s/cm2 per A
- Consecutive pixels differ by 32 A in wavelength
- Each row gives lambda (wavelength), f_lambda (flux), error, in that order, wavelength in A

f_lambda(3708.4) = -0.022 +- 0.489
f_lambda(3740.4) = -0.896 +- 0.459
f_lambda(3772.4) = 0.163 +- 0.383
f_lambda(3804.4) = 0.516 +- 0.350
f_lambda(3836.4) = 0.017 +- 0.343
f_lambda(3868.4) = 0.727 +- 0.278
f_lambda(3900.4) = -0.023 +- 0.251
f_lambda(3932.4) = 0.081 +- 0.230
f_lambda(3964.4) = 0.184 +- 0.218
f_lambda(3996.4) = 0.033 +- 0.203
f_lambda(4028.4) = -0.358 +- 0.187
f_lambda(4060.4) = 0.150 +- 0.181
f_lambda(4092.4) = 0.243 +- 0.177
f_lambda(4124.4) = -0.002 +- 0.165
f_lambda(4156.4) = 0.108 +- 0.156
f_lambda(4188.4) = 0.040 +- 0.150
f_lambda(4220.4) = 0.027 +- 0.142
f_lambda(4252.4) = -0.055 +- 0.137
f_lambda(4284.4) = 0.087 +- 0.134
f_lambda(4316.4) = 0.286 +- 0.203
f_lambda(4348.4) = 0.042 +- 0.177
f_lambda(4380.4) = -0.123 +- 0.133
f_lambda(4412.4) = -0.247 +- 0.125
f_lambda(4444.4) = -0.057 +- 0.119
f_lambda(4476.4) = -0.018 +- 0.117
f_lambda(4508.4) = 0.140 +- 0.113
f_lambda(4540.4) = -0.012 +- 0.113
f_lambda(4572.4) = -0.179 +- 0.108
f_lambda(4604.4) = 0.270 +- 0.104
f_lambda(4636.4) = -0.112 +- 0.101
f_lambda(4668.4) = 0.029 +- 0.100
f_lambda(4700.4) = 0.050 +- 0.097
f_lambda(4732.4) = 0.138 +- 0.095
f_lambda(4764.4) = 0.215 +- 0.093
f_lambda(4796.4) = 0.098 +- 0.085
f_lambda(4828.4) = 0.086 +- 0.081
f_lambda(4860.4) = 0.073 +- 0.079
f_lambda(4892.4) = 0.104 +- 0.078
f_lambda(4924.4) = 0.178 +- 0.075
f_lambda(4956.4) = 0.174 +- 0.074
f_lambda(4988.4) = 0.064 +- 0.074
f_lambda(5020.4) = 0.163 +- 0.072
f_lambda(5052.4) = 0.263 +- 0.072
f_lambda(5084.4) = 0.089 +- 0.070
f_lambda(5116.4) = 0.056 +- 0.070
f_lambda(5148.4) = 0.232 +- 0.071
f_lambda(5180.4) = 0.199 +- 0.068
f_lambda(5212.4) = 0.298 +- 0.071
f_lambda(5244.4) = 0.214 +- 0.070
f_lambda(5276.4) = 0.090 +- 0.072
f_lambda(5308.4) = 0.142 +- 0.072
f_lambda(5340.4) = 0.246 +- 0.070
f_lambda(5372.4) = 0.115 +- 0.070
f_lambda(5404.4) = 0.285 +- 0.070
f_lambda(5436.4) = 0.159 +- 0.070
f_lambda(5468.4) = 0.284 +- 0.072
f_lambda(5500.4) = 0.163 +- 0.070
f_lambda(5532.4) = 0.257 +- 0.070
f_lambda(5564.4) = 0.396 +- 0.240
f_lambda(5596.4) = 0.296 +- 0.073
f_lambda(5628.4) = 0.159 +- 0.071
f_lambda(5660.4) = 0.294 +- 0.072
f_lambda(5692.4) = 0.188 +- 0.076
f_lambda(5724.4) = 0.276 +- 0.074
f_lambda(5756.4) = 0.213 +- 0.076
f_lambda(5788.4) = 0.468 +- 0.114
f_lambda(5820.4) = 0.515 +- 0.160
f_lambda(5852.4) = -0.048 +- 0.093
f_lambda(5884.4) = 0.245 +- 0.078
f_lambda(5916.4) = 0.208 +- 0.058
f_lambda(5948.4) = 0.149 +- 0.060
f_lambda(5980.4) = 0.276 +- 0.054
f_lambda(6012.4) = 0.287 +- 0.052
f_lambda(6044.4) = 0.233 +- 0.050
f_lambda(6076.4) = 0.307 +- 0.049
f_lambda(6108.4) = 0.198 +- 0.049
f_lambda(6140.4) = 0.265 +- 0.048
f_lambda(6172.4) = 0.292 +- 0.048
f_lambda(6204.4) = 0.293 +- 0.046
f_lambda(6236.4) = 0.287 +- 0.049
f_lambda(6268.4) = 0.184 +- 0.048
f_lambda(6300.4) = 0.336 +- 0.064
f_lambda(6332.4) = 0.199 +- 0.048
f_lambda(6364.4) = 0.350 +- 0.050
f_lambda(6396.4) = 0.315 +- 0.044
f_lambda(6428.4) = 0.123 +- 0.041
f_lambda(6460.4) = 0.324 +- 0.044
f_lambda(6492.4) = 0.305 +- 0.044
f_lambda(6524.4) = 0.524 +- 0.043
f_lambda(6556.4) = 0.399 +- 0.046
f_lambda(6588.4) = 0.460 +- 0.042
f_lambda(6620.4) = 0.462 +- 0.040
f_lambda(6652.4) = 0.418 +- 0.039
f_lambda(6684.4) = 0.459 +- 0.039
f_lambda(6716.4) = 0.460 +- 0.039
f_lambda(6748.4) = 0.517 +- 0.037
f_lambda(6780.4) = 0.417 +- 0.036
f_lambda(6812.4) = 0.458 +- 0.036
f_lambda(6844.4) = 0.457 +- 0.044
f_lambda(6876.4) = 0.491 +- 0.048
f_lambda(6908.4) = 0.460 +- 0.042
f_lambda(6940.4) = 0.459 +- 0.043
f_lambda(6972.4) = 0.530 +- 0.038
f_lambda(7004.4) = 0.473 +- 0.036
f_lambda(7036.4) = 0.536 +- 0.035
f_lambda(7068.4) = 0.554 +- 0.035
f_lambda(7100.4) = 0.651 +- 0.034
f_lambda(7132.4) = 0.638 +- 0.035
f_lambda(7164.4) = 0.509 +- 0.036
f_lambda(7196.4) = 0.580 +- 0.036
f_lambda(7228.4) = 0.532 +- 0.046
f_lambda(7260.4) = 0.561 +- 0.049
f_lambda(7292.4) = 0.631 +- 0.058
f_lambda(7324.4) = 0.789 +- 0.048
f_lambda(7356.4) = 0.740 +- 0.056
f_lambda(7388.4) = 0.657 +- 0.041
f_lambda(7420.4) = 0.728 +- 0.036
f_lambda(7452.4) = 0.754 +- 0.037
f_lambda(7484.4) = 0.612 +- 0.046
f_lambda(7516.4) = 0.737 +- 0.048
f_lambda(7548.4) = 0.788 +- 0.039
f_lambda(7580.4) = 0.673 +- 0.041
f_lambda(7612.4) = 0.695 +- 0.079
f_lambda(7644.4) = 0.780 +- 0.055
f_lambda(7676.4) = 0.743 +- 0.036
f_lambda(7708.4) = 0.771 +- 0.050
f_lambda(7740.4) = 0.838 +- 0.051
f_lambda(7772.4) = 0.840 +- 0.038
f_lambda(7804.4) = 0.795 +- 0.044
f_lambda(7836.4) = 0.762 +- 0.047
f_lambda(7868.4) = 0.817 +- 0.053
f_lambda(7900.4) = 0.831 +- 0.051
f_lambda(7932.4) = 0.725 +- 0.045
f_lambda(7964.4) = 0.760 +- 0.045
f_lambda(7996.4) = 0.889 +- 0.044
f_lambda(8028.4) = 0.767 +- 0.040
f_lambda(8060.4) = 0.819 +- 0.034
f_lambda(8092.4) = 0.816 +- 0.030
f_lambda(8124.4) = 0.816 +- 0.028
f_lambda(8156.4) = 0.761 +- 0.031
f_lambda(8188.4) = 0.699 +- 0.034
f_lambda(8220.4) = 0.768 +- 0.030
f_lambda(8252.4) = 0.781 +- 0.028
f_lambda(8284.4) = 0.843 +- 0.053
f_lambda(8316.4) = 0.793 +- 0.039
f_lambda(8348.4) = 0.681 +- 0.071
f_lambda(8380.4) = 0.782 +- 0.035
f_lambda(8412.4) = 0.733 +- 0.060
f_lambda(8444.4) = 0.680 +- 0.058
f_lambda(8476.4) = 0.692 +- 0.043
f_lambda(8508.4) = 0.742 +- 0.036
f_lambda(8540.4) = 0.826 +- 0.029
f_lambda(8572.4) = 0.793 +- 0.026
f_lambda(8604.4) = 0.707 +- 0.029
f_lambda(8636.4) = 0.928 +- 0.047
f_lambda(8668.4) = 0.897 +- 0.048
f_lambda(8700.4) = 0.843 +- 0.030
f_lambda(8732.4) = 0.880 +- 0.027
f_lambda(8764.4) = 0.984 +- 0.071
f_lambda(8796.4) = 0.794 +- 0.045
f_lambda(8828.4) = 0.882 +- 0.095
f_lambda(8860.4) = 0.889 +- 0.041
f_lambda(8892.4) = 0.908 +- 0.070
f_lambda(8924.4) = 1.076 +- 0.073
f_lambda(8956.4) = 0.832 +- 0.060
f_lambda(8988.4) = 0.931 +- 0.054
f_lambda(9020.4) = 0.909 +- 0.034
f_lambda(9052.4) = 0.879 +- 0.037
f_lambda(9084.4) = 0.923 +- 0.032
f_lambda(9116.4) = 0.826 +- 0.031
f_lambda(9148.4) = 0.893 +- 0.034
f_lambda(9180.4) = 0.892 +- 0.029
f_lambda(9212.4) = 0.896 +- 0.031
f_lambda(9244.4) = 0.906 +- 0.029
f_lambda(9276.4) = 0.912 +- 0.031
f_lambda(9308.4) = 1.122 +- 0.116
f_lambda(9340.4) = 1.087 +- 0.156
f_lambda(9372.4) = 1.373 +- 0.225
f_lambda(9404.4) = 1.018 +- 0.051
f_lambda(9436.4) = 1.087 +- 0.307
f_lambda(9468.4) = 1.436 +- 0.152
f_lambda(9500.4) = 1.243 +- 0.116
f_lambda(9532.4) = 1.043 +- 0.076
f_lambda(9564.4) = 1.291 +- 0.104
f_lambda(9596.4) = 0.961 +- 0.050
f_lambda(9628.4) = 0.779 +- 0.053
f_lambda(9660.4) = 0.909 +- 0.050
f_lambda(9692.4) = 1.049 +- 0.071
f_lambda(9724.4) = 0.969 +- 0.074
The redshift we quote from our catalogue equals 0.633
